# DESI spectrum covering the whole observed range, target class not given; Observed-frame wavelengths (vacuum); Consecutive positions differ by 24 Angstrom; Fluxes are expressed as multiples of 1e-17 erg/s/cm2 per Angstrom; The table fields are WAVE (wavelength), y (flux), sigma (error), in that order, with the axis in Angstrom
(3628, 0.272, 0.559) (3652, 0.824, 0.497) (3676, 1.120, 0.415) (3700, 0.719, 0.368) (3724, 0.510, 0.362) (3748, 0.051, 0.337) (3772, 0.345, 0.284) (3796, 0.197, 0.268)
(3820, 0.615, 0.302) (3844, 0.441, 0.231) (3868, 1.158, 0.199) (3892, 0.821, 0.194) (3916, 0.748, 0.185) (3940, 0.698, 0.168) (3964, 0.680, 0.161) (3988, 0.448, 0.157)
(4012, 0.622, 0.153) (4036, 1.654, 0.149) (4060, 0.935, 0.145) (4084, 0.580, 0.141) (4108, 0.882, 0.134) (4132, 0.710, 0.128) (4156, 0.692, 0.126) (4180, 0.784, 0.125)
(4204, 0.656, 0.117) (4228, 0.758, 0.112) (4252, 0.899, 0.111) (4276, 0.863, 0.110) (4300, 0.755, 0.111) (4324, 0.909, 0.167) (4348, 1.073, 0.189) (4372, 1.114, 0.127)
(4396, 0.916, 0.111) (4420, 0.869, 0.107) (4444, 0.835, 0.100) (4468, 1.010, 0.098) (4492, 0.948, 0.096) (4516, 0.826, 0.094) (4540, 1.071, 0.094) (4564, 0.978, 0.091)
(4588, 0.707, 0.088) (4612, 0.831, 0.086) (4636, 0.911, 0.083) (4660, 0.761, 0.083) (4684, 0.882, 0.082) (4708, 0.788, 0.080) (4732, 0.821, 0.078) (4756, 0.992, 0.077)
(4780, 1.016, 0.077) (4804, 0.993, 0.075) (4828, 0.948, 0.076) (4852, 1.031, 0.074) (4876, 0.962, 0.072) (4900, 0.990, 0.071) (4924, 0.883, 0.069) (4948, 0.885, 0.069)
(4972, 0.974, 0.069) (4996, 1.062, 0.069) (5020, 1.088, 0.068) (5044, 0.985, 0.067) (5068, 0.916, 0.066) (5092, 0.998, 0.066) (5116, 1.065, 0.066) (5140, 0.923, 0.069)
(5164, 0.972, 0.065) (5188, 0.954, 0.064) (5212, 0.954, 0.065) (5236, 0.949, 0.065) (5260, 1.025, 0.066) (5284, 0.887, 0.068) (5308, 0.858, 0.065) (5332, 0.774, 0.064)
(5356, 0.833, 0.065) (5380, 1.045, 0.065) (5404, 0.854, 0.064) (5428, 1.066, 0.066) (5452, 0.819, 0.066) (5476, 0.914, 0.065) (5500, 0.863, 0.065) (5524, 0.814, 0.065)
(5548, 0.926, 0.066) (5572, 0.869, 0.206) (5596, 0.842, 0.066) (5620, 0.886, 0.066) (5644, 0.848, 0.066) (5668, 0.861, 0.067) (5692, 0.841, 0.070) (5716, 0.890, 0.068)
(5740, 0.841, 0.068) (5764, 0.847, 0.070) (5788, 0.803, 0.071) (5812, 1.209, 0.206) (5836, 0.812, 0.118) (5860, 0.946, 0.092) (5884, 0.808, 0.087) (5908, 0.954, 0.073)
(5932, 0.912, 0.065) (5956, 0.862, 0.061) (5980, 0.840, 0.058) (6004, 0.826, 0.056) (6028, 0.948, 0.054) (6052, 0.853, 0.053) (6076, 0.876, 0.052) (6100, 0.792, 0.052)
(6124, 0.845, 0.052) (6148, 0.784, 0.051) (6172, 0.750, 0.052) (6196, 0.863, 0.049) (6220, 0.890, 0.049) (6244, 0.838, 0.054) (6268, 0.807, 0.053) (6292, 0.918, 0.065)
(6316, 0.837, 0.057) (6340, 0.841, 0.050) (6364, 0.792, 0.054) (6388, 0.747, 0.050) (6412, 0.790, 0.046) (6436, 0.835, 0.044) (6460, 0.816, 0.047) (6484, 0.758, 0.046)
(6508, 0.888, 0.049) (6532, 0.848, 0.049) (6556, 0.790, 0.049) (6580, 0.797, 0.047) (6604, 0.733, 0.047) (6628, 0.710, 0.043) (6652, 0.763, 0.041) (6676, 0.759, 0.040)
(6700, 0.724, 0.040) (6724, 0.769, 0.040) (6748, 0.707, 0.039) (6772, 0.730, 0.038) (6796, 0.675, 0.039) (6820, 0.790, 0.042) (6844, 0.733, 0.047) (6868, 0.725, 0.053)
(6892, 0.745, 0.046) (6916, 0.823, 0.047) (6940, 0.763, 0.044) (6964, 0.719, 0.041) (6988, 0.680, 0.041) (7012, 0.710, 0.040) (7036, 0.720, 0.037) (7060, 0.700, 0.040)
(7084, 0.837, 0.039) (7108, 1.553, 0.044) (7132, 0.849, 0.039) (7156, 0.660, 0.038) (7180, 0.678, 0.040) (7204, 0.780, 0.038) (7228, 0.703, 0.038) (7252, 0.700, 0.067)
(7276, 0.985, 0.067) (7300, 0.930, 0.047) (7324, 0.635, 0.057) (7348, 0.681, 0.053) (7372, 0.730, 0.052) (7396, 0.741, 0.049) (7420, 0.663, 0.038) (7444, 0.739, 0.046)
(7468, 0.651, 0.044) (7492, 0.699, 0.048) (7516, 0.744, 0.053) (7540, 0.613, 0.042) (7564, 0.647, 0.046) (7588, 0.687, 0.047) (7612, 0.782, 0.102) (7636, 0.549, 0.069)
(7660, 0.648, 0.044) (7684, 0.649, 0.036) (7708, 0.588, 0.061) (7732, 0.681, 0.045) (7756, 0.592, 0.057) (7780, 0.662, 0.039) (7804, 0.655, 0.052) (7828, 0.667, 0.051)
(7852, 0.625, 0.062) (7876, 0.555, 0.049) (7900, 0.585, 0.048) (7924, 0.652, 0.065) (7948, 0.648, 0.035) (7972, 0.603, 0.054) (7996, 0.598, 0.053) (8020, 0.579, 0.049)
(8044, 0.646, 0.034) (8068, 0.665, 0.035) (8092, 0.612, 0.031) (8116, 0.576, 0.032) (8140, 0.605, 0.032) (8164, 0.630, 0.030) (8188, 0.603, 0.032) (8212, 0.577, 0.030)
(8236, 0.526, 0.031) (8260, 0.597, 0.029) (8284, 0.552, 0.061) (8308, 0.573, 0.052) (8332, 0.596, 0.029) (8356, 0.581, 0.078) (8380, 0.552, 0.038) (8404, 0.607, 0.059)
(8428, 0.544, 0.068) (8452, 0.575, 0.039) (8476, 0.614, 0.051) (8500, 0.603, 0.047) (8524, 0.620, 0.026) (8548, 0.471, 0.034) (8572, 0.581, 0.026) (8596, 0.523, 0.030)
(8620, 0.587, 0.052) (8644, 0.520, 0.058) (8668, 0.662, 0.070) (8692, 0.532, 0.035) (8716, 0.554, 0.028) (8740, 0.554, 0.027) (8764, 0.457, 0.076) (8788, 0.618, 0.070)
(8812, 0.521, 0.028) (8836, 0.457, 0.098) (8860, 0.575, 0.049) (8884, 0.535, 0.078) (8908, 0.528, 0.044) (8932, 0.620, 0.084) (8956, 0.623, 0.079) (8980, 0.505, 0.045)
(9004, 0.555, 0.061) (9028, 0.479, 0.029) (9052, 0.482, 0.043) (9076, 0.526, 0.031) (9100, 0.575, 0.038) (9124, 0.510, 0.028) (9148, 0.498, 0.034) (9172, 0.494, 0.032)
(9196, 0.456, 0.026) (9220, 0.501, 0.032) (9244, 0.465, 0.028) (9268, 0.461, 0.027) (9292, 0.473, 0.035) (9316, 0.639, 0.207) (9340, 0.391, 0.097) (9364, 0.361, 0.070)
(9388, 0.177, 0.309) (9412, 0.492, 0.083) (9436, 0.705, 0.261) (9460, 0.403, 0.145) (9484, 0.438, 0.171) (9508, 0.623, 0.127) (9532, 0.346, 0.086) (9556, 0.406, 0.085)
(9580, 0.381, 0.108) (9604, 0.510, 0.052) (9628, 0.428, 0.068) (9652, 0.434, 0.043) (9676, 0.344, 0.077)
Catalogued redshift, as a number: 0.083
